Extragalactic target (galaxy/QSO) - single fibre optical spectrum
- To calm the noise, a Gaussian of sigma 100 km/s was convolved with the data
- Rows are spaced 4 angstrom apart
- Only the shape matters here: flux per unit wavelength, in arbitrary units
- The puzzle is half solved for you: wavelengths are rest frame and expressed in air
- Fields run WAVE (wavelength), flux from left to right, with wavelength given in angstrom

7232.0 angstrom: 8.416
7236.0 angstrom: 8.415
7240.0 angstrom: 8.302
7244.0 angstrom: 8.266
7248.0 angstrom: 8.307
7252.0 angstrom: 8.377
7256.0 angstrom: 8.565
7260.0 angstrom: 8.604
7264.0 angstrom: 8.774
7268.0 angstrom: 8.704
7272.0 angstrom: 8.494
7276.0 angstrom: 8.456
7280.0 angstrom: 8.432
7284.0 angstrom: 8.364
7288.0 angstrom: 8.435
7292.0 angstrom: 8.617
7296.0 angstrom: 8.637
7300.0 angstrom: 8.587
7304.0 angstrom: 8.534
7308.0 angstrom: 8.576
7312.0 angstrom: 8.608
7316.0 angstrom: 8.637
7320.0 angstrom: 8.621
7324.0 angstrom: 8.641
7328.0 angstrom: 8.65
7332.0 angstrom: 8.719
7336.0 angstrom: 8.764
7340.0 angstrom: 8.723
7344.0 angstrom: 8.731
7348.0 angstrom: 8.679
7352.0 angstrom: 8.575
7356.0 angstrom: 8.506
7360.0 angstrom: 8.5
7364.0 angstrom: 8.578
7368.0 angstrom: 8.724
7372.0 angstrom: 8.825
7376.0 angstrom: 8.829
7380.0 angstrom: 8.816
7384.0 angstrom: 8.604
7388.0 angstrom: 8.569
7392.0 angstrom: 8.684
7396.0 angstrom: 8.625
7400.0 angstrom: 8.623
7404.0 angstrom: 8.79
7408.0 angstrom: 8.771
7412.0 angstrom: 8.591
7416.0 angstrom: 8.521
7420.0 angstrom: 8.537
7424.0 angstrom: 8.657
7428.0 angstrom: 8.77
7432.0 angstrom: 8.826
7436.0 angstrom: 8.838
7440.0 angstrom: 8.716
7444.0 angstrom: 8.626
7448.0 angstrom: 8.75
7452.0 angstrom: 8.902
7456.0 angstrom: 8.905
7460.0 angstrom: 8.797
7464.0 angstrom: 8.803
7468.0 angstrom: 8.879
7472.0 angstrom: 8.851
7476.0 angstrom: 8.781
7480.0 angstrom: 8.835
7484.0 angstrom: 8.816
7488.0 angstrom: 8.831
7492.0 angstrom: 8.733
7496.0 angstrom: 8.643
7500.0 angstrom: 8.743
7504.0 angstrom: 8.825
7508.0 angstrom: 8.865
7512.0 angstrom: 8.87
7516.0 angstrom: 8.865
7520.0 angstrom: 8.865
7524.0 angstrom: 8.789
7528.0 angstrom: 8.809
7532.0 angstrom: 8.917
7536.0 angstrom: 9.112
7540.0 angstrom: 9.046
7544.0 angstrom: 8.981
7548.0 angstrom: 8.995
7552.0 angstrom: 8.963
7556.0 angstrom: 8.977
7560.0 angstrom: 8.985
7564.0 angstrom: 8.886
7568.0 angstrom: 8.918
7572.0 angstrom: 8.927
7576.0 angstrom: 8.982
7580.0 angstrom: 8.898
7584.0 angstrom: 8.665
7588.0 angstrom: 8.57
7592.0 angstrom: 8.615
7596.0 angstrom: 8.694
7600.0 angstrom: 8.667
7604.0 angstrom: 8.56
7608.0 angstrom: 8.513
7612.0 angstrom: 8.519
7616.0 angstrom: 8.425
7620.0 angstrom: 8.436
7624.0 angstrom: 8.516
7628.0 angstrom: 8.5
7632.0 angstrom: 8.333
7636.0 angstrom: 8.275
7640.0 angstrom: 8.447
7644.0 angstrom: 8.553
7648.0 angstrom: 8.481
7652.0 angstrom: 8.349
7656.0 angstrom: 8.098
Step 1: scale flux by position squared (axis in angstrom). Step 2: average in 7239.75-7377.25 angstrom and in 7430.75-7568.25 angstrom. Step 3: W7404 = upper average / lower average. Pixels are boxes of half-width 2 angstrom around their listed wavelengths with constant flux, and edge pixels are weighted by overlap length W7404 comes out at 1.1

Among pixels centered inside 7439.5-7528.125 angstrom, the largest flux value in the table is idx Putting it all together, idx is 8.905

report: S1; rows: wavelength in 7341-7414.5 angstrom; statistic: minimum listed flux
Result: 8.5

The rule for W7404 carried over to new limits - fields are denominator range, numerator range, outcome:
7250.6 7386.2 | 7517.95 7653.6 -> 1.09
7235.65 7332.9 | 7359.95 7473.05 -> 1.06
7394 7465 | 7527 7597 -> 1.06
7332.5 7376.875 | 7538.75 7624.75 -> 1.07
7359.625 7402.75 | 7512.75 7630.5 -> 1.06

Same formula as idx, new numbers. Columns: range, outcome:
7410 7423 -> 8.591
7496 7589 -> 9.112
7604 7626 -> 8.56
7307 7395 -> 8.829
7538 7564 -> 9.046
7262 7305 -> 8.774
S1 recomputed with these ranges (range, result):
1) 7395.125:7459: 8.521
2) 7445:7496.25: 8.643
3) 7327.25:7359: 8.506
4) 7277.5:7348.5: 8.364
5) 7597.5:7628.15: 8.425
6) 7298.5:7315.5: 8.534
